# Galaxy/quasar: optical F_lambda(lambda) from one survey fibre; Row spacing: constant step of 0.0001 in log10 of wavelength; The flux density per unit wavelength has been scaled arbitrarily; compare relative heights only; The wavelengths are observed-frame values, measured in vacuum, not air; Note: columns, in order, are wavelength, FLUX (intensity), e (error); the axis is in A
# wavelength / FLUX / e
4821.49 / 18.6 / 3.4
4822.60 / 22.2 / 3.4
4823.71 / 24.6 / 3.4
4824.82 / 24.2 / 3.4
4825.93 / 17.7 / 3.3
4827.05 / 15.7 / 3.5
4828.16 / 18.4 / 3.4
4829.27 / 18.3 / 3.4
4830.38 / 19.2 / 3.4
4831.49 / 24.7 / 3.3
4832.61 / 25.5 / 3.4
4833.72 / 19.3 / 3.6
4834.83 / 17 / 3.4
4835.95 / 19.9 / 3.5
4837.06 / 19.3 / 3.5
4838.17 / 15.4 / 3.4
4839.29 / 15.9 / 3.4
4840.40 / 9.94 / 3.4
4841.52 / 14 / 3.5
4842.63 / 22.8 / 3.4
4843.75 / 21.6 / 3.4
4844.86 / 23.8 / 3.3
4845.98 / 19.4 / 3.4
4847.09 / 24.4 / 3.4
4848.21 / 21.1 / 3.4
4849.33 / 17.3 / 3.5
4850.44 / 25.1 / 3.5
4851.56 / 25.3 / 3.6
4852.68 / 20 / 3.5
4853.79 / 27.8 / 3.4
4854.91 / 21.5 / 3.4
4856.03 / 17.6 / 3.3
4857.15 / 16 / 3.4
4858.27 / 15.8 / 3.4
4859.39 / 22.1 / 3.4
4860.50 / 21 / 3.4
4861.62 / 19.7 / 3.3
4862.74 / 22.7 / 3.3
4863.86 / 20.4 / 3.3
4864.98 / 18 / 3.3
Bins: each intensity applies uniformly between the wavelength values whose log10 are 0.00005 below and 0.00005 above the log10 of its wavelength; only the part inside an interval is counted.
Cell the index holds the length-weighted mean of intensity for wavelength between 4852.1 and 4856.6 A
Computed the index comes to 21.7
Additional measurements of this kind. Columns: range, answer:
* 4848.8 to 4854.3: 23.1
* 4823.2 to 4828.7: 20.1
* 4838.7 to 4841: 12.9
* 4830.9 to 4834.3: 23.1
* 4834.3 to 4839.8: 17.5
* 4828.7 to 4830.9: 18.8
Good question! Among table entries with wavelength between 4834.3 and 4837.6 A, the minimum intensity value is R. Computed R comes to 17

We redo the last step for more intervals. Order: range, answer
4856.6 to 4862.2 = 15.8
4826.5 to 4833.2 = 15.7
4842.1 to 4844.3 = 21.6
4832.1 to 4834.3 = 19.3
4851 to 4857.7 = 16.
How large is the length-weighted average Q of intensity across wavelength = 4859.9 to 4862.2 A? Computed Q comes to 20.5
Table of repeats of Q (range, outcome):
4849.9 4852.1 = 25.2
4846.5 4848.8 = 22.6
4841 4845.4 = 20.6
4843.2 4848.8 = 22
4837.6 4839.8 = 15.7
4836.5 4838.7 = 17.4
